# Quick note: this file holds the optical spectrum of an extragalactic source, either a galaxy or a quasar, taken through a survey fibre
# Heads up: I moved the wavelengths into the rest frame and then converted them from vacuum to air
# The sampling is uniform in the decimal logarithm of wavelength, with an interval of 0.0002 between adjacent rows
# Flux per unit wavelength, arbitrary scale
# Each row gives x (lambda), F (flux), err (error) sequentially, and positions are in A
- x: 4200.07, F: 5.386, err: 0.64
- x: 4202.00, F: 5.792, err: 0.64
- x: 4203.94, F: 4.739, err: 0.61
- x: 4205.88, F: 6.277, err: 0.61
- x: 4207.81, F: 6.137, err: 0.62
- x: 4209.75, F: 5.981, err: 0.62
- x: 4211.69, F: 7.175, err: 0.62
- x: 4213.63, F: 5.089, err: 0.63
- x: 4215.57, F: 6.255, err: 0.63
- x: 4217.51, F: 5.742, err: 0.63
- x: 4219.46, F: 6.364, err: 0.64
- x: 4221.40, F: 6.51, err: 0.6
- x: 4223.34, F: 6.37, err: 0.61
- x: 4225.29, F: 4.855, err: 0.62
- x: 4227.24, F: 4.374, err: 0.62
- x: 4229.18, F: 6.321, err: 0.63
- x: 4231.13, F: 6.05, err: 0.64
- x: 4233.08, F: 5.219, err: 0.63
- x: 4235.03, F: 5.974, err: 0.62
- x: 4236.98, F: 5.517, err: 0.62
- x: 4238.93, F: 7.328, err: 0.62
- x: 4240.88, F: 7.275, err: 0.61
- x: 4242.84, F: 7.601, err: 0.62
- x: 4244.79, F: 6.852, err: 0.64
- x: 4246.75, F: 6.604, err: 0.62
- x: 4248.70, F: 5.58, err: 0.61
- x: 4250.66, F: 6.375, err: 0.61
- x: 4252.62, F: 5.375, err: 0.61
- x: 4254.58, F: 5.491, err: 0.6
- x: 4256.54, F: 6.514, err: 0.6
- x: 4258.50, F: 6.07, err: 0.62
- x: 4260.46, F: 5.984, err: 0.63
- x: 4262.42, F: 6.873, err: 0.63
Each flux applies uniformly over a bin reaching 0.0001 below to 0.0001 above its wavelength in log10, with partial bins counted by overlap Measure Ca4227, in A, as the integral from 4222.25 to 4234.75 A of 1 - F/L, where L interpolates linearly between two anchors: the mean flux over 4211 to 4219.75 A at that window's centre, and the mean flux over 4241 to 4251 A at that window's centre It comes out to 1.50 A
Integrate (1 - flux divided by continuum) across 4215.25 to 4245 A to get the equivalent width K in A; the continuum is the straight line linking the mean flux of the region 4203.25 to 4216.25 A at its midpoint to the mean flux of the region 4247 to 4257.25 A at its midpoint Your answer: -1.0 A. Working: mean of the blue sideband 5.97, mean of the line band 6.14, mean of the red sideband 5.9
